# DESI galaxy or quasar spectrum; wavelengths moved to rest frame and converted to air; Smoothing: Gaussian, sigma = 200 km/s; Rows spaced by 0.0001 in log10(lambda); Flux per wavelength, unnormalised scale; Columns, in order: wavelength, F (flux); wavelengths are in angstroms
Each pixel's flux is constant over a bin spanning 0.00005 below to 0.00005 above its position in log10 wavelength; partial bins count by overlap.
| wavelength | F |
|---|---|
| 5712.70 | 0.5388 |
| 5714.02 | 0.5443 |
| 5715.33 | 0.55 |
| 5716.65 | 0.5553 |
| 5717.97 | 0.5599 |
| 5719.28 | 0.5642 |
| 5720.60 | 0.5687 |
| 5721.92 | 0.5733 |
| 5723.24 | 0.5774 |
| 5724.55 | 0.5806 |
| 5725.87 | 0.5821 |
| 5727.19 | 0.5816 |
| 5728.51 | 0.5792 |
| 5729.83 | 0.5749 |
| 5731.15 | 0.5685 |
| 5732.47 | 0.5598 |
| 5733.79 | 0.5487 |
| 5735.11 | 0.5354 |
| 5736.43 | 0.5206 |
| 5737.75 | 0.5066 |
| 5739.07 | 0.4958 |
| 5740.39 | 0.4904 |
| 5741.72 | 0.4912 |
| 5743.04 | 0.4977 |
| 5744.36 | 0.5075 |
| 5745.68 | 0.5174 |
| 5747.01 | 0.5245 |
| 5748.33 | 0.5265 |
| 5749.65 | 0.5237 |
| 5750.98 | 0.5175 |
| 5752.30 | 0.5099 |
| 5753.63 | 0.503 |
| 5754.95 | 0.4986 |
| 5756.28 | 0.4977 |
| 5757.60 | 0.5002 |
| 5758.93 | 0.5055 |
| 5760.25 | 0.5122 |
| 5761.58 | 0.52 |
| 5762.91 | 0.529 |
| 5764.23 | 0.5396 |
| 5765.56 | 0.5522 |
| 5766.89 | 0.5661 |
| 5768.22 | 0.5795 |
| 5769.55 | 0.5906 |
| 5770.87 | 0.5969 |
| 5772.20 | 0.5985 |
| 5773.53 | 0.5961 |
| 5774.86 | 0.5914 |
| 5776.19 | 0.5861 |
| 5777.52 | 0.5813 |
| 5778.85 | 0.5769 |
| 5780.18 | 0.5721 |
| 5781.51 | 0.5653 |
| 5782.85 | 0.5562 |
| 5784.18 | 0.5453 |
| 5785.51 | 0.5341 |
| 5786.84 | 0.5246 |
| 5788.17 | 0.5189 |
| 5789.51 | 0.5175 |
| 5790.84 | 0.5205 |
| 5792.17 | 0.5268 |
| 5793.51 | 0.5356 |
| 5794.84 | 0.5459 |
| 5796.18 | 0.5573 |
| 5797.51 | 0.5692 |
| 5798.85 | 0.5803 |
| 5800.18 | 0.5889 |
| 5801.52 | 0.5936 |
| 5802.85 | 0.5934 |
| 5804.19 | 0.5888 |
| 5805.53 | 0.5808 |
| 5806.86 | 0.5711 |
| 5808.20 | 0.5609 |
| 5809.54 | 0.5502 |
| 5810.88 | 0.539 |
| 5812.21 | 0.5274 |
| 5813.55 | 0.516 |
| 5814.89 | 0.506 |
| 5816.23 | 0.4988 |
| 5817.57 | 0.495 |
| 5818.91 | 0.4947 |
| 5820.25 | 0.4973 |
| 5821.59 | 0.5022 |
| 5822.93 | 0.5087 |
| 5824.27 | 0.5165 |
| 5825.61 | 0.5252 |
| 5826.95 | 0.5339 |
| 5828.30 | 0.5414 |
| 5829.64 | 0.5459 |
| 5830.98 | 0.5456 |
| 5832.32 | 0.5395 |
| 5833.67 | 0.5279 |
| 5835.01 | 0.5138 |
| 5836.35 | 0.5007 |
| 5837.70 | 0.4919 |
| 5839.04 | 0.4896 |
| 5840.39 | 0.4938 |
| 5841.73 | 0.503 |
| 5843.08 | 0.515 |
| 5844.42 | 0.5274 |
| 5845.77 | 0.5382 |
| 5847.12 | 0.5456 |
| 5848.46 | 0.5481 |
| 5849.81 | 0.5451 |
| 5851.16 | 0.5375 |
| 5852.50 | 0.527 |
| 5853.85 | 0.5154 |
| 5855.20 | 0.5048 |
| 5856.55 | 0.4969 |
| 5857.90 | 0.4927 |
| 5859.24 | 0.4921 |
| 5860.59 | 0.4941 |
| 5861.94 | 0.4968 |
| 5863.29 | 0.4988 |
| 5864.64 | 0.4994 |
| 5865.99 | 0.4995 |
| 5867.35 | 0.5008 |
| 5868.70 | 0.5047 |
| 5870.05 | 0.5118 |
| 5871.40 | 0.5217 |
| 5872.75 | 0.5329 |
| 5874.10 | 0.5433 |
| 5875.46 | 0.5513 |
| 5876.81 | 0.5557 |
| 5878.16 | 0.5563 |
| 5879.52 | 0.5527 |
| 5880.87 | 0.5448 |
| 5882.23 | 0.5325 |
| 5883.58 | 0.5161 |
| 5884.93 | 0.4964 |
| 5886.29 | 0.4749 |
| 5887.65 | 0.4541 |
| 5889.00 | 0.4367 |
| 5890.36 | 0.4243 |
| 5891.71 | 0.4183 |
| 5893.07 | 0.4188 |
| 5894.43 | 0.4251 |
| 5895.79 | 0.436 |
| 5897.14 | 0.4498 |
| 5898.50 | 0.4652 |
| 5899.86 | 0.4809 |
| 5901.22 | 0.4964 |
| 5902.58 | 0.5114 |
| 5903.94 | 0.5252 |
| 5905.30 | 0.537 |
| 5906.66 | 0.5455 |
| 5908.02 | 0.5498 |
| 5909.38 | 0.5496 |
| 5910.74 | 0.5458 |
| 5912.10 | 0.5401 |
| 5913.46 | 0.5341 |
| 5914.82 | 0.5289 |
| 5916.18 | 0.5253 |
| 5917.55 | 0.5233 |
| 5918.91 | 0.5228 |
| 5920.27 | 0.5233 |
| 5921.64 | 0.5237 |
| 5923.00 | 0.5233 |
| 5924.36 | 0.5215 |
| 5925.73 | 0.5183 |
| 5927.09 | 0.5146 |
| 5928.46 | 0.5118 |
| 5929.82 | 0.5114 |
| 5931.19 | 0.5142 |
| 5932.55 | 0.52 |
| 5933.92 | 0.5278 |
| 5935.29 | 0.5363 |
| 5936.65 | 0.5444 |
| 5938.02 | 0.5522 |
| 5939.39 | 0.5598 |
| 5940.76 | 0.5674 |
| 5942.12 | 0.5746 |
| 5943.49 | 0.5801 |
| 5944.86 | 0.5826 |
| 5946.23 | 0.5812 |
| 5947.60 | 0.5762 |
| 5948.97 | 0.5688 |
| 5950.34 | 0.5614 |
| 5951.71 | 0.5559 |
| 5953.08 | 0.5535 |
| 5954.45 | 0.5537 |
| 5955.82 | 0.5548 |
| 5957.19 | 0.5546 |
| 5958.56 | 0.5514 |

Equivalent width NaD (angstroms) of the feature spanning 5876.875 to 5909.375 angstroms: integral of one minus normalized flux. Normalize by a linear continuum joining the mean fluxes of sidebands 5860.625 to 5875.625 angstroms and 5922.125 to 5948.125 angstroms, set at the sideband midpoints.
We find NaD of 2.0 angstroms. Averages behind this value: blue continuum 0.512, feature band 0.492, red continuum 0.543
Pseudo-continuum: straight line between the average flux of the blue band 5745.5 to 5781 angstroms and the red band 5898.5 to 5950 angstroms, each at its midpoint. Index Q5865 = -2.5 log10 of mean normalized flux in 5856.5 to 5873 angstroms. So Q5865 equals 0.08 mag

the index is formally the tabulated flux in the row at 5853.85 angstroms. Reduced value 0.5154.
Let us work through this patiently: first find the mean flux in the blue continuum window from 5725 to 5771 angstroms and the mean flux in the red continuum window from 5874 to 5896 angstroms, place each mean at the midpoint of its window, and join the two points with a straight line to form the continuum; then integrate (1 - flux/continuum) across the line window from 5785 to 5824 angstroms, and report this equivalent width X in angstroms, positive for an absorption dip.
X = -1.84 angstroms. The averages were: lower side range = 0.532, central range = 0.539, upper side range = 0.49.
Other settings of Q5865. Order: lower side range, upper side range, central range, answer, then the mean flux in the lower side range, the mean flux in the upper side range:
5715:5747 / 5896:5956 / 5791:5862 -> 0.020 mag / 0.545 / 0.534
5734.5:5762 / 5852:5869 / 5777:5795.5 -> -0.077 mag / 0.51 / 0.501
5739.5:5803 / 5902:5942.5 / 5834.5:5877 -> 0.046 mag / 0.543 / 0.533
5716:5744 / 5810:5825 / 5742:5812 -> -0.041 mag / 0.548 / 0.51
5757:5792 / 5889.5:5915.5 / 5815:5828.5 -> 0.044 mag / 0.553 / 0.493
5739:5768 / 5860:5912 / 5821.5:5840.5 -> -0.025 mag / 0.516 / 0.502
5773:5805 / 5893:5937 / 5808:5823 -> 0.073 mag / 0.561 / 0.513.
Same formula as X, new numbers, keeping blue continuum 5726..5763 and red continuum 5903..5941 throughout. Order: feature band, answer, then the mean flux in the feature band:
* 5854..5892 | 1.8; 0.505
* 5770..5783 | -1.4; 0.583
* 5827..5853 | 0.1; 0.525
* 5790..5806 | -1.2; 0.564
